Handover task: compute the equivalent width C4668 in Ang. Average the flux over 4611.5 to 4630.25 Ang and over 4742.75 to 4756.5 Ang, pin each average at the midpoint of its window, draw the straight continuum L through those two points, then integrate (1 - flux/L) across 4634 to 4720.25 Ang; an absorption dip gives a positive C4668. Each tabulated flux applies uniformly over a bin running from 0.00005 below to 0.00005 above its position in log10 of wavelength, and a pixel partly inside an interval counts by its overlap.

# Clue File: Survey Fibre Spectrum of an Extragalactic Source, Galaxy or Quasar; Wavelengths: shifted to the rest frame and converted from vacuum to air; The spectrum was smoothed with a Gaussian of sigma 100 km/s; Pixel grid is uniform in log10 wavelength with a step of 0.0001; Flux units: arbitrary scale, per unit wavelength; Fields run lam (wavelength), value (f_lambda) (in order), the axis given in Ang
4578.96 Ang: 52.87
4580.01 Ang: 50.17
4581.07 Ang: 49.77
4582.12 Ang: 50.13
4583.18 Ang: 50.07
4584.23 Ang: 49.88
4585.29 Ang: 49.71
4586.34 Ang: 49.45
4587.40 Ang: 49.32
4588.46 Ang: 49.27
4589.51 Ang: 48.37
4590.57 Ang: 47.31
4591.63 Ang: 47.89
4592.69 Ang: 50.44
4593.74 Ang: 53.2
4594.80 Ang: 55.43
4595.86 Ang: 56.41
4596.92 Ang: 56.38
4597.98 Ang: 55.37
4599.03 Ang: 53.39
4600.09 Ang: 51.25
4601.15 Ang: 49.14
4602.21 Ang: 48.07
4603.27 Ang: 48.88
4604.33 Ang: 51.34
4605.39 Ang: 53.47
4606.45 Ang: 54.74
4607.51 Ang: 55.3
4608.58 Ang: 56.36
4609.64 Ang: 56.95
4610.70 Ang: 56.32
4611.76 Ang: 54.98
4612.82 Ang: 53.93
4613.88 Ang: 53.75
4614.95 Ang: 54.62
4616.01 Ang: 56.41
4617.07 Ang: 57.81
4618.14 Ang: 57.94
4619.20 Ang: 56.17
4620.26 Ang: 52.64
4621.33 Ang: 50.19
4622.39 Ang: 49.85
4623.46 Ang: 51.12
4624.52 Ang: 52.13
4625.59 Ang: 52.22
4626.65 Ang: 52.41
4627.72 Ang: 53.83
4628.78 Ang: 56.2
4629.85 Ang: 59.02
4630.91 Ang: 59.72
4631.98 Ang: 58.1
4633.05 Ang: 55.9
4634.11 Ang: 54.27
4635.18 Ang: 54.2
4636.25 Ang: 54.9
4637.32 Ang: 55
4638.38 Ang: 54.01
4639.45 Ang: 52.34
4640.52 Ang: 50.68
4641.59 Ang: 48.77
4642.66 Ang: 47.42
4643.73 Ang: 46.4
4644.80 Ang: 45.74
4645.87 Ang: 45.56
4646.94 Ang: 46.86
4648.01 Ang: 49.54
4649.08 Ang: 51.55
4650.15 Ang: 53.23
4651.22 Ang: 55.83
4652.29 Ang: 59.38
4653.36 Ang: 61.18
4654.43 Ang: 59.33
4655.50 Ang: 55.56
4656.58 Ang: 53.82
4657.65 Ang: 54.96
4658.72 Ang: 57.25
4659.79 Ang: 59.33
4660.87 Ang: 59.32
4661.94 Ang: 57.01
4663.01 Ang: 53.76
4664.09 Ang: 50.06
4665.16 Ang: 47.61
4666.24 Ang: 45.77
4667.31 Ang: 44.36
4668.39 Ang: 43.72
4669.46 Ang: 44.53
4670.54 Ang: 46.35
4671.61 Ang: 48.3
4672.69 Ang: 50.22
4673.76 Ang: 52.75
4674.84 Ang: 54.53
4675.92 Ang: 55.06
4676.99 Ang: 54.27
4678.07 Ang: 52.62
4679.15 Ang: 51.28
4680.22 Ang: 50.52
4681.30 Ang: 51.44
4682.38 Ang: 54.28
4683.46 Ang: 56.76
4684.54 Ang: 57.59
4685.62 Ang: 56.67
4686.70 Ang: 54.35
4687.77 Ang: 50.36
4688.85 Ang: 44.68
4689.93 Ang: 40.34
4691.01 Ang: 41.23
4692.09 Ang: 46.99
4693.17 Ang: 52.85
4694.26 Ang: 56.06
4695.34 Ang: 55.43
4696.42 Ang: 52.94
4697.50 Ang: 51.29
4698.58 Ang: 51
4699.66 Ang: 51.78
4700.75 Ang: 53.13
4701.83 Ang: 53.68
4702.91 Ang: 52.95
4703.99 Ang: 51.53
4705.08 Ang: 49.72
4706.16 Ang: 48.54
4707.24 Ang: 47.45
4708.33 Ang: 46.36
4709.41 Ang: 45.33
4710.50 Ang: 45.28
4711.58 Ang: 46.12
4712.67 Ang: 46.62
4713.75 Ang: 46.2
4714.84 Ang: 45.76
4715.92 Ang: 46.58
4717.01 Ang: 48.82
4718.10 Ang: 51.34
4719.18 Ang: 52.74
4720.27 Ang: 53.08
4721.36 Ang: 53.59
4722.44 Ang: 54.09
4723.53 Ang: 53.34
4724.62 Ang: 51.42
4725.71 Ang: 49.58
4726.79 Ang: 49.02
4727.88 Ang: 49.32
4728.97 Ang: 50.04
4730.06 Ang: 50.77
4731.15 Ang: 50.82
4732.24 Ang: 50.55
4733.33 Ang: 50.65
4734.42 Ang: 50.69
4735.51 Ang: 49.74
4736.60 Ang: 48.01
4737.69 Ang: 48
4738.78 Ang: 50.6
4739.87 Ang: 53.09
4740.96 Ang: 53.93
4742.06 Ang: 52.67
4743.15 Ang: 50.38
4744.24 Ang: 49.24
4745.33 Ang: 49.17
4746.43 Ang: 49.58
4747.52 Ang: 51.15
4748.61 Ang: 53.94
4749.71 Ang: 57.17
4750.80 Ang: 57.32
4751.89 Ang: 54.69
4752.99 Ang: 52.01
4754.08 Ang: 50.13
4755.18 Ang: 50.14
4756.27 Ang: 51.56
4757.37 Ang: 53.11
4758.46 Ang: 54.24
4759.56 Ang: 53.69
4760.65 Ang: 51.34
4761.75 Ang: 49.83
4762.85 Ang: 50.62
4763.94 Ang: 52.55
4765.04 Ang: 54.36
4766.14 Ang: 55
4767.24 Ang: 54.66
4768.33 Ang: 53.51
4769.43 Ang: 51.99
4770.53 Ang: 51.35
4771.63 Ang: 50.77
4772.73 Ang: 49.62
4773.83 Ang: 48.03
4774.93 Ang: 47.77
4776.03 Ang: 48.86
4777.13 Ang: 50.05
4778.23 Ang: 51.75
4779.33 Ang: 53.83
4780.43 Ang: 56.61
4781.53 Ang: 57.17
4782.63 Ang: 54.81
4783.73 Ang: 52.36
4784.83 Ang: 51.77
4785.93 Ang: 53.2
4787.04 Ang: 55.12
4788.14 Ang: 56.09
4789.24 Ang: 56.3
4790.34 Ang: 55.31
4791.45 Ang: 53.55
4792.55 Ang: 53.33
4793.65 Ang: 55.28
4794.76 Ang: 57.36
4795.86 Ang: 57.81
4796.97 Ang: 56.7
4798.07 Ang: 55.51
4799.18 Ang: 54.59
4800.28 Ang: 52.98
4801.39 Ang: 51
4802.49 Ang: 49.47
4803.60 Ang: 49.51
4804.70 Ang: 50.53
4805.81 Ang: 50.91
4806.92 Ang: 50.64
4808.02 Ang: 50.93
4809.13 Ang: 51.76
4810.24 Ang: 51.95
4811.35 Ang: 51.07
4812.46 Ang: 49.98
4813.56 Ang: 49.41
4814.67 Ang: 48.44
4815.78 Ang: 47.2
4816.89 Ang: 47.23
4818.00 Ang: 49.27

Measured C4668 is 3.37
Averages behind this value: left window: 54.1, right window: 52.1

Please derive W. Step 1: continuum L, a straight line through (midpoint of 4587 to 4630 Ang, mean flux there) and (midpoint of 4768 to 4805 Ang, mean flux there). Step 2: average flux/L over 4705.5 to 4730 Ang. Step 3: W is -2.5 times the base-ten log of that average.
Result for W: 0.08 mag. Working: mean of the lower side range 53.1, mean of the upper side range 53.1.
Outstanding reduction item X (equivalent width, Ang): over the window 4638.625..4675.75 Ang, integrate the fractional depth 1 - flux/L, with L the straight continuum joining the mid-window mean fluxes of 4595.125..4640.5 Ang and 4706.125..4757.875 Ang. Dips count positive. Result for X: 0.89 Ang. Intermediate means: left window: 54.2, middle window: 51.6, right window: 50.4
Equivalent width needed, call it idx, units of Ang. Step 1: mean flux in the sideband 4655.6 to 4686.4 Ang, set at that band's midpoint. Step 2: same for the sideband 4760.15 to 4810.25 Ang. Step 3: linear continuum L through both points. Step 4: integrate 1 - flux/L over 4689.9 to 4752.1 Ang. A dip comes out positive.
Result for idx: 2.4 Ang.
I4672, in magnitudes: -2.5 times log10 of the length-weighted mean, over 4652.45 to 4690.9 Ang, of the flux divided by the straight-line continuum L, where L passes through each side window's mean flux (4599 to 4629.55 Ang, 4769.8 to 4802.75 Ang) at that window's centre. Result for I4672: 0.03 mag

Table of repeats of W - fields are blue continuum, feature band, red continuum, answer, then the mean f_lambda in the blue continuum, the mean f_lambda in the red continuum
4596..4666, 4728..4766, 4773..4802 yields 0.042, 53.7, 53.7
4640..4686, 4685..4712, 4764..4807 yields 0.053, 52.1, 53.1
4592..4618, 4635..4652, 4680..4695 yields 0.038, 53.9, 51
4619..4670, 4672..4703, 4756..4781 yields 0.011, 52.7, 52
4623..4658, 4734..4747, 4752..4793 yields 0.050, 53.4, 52.6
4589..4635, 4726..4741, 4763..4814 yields 0.059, 53.7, 52.8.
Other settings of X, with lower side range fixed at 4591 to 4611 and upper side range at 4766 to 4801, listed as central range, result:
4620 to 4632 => -0.1 Ang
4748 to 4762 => 0.1 Ang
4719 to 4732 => 0.5 Ang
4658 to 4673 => 0.7 Ang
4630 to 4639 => -0.5 Ang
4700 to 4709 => 0.5 Ang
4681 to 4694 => 0.6 Ang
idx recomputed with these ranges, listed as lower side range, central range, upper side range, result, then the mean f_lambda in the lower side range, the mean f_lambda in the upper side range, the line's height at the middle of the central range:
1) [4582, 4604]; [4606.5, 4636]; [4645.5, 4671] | -1.9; 50.9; 52.4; 51.6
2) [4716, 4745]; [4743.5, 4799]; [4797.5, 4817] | -2.4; 50.9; 50.8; 50.9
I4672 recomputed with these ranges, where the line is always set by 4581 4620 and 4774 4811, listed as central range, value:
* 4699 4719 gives 0.09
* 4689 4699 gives 0.07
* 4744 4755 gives 0.01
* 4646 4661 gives -0.05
